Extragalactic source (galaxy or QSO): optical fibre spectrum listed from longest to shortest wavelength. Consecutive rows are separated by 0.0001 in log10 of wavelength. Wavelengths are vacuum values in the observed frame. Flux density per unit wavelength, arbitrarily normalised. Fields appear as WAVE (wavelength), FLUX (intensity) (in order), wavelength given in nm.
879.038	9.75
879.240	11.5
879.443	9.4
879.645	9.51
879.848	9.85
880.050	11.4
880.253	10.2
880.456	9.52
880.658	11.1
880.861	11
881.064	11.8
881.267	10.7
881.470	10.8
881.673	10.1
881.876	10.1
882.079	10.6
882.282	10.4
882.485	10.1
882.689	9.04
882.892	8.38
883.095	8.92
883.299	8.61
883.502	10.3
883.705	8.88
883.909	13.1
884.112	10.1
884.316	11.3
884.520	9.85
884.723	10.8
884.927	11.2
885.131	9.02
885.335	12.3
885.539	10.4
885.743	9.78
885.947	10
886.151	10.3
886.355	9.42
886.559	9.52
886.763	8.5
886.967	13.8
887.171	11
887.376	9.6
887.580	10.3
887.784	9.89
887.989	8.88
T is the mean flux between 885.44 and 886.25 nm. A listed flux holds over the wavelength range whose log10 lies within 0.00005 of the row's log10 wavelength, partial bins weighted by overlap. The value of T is 10.1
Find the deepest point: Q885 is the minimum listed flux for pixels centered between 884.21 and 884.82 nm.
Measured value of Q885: 9.85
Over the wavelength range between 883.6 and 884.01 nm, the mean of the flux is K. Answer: 11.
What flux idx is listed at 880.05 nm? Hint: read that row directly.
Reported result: 11.4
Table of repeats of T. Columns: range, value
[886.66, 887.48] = 10.7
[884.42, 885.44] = 10.6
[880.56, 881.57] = 11.1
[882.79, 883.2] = 8.65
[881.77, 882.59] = 10.3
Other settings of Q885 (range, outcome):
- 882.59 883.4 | 8.38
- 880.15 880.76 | 9.52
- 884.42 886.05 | 9.02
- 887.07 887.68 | 9.6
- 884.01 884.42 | 10.1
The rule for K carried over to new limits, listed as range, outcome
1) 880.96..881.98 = 10.7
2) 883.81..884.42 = 11.5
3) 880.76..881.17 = 11.4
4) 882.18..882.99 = 9.48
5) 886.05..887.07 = 10.3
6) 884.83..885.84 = 10.5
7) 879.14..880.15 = 10.3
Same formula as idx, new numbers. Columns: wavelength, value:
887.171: 11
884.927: 11.2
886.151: 10.3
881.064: 11.8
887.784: 9.89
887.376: 9.6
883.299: 8.61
